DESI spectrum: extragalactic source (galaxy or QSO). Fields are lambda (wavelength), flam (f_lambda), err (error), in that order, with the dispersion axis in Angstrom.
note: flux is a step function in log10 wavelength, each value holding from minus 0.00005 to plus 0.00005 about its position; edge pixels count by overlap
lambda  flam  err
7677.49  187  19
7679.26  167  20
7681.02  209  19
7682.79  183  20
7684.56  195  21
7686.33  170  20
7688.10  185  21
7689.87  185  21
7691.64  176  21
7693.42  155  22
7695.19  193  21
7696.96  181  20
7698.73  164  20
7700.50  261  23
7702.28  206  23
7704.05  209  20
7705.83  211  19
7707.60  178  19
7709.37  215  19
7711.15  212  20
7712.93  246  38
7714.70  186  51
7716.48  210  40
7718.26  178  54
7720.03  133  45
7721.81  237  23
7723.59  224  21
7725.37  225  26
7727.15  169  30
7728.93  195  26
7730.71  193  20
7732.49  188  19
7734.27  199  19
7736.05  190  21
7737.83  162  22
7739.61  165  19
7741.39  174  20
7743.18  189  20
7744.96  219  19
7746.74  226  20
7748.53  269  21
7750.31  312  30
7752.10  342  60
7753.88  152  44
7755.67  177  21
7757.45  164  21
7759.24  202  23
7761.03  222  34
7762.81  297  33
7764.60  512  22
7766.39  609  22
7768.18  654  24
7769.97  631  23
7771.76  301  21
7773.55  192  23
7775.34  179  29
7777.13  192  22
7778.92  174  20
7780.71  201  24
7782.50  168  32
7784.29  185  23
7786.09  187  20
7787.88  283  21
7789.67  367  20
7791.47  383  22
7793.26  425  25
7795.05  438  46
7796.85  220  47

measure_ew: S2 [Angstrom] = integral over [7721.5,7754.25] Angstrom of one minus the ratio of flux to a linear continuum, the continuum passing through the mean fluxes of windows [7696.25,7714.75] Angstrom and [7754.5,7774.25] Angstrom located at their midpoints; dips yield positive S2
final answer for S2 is 8.78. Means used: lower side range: 207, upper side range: 359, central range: 213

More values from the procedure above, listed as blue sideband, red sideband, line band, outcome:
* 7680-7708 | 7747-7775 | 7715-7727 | 2.4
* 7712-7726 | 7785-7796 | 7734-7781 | 1.6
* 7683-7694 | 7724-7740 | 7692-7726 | -3.2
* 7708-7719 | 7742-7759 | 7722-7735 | 0.8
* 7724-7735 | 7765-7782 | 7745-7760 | 2.4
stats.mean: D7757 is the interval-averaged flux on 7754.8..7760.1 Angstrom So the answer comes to 181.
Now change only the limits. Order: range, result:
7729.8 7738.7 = 187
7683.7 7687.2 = 182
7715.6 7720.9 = 174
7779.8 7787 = 185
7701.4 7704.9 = 208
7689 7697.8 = 178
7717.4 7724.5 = 193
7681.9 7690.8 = 184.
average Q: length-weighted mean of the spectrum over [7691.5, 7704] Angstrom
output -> 193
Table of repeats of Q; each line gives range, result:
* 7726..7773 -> 273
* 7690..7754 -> 204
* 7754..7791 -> 293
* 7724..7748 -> 194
